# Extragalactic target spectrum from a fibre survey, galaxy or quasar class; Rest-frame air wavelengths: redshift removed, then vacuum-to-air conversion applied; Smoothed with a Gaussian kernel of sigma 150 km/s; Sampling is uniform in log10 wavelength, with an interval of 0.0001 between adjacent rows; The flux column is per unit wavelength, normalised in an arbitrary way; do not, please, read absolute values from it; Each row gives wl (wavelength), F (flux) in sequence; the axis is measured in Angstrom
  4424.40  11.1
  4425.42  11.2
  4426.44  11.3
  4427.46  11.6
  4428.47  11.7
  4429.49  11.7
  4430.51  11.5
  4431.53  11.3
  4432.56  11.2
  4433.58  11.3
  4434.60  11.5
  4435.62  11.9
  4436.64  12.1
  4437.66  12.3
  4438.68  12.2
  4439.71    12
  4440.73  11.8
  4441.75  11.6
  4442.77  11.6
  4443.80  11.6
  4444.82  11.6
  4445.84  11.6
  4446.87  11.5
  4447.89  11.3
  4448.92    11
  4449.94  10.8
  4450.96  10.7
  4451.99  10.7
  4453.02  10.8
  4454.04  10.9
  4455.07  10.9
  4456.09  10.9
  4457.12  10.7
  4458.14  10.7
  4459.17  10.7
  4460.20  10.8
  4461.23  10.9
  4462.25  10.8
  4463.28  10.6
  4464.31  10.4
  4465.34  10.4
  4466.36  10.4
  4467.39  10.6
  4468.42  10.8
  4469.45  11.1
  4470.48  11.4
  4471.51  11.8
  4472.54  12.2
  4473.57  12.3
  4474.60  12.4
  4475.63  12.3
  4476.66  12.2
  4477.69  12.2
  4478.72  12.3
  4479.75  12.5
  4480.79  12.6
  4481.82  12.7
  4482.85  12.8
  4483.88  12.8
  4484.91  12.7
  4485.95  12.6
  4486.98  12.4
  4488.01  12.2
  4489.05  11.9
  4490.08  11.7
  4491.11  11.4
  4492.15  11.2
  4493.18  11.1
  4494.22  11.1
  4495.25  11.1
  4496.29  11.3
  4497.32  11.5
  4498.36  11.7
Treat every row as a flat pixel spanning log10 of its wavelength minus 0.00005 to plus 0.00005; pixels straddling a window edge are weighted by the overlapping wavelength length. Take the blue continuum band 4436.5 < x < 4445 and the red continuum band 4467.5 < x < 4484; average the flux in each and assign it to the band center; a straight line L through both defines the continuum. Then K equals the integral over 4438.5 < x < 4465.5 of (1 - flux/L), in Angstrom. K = 1.9 Angstrom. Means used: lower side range 11.9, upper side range 12.1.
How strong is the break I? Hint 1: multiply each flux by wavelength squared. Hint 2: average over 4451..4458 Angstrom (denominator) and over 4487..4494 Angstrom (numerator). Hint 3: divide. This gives 1.09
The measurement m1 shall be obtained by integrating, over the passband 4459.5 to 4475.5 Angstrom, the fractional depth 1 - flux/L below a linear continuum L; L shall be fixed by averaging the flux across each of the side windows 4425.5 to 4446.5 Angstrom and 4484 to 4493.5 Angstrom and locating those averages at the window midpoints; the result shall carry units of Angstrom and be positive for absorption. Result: 0.9 Angstrom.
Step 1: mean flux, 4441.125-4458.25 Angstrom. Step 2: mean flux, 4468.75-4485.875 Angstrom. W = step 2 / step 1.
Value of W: 1.10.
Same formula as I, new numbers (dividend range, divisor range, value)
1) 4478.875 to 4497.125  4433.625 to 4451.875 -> 1.06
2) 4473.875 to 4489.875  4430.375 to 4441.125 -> 1.08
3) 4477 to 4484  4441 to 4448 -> 1.10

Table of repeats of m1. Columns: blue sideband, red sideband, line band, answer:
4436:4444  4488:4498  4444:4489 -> 0.6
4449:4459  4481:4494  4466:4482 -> -0.4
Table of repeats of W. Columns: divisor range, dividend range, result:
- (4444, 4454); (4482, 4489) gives 1.13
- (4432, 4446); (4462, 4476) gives 0.96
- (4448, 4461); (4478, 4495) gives 1.12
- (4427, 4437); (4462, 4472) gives 0.94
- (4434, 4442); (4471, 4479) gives 1.02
